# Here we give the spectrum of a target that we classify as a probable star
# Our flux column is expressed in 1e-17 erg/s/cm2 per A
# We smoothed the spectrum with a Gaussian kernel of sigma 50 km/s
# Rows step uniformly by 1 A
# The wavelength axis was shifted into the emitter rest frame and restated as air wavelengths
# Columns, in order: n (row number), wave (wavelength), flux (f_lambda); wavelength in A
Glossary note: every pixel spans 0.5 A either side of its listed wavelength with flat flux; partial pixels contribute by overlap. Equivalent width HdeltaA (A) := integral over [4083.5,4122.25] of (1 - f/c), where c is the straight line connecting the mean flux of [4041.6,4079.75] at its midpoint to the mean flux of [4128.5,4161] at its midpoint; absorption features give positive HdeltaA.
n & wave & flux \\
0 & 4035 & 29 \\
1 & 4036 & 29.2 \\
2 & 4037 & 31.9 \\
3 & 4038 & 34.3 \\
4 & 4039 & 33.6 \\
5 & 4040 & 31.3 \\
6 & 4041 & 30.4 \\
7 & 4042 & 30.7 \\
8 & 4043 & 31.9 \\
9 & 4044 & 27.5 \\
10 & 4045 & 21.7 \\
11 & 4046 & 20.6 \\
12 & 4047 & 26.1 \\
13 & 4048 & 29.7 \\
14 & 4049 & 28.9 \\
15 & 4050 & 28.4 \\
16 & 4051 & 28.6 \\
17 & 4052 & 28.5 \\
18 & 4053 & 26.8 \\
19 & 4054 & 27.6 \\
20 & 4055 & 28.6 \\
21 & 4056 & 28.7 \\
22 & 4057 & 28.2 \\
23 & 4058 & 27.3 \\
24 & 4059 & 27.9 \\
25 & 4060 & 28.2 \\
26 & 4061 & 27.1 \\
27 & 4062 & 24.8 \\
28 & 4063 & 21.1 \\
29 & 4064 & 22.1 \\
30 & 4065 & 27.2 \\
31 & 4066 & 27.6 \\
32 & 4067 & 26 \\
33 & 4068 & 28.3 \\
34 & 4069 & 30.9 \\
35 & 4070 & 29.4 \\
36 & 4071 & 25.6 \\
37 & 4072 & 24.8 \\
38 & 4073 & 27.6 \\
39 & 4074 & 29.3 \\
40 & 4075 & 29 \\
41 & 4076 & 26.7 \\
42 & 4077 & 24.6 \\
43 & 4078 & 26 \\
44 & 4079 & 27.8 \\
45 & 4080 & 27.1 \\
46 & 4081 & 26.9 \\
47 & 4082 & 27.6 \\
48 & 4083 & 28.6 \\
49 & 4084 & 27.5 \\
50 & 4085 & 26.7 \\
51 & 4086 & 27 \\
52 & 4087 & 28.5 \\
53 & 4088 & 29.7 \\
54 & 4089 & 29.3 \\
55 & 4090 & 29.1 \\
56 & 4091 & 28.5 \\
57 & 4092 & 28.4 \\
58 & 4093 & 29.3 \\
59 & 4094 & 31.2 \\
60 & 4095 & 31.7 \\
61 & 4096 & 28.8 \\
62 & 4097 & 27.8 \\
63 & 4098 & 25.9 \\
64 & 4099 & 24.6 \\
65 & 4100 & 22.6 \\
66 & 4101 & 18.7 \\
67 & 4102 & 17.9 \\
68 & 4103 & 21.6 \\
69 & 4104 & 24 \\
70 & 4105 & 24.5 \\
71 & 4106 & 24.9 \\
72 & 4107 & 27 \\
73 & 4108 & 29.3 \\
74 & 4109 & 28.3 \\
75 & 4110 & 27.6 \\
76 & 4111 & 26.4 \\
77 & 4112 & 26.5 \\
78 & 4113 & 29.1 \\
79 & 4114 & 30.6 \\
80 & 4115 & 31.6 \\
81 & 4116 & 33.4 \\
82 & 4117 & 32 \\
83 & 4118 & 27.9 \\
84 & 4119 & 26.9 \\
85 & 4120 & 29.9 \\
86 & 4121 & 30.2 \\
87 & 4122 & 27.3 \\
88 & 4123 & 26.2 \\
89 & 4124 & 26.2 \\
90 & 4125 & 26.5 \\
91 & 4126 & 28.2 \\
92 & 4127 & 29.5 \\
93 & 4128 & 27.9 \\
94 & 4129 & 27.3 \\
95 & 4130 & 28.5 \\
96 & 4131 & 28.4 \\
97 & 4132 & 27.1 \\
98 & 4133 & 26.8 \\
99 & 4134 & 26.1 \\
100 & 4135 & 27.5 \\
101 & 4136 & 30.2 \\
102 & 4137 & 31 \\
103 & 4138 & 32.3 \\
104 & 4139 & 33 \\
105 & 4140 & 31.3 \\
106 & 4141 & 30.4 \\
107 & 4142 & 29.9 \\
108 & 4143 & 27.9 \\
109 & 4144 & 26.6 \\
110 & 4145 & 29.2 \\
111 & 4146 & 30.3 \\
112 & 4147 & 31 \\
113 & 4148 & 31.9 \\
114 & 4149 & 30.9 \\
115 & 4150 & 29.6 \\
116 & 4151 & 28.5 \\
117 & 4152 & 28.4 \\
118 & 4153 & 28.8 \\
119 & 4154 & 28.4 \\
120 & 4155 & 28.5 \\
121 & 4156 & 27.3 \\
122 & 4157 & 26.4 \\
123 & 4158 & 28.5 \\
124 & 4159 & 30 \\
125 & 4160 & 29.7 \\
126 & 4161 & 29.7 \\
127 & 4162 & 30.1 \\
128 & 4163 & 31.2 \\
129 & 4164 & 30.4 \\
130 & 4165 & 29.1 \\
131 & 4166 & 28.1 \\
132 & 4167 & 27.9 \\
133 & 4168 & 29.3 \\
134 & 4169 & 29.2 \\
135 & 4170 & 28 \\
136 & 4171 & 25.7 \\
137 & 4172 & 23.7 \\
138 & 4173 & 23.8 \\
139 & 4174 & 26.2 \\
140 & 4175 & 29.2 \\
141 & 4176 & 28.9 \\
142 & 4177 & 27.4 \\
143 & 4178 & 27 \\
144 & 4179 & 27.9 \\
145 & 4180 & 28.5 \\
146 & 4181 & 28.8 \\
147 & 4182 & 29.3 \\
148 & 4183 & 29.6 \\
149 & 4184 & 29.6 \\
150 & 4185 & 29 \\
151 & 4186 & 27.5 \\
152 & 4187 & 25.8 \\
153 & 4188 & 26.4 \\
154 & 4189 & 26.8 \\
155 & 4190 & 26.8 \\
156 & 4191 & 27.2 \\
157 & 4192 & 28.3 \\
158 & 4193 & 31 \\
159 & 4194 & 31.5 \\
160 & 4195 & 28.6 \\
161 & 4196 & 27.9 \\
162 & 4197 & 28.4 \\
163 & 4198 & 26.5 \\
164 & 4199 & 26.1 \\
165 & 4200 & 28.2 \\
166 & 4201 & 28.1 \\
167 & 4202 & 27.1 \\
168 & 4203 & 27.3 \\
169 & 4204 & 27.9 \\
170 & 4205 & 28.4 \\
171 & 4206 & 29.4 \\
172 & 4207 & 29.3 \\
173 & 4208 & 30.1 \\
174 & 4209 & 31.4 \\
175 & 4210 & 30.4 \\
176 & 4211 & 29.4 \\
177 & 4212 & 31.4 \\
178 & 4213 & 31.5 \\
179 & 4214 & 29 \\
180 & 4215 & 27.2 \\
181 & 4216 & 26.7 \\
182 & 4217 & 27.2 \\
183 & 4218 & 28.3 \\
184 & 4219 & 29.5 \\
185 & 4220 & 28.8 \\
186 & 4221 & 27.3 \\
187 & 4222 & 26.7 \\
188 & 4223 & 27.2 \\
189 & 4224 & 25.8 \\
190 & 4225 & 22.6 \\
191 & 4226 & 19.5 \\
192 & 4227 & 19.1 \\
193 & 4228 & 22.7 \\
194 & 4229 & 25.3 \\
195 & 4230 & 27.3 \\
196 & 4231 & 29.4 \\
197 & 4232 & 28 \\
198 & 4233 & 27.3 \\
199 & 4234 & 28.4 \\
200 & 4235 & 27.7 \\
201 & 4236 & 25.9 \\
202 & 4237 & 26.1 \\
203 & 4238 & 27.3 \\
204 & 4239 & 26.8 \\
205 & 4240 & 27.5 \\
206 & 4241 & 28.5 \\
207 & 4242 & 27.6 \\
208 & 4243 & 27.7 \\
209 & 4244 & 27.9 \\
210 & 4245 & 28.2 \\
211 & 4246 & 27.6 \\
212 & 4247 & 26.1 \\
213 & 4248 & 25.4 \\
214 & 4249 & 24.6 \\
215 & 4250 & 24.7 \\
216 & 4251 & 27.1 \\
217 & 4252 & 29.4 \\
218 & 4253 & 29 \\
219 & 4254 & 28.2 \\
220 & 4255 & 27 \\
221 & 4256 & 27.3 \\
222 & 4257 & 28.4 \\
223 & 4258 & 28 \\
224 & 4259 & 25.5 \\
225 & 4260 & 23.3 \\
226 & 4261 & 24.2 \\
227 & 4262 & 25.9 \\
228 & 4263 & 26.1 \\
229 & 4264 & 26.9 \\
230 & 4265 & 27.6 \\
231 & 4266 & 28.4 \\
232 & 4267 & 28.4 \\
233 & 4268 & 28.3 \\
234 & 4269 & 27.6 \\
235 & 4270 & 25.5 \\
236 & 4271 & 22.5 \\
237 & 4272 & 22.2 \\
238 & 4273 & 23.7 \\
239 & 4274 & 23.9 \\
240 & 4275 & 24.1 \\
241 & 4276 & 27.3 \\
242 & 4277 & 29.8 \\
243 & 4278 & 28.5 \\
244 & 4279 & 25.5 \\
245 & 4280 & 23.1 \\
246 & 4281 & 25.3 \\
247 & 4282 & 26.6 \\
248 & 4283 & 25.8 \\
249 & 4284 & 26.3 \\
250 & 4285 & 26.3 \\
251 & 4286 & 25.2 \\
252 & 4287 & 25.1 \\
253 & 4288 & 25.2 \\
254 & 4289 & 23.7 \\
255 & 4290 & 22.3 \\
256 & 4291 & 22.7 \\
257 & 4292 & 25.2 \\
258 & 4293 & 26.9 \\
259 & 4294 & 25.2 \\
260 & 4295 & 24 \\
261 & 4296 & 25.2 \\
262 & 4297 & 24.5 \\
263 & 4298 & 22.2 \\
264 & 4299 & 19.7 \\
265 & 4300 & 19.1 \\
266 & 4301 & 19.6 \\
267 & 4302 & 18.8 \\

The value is 0.89 A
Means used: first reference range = 27.1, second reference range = 29.1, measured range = 27.5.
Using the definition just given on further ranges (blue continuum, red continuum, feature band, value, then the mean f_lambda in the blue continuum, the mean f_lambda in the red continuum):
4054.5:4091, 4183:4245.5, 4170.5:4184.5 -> 0.00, 27.3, 27.6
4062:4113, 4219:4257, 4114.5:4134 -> -1.26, 26.8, 26.6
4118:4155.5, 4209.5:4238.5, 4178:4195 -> -0.33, 28.9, 27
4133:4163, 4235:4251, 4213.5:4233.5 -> 0.82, 29.4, 26.8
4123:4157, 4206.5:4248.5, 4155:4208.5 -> -0.13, 28.9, 27.3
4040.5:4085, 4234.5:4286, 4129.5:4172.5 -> -3.30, 27.3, 26.5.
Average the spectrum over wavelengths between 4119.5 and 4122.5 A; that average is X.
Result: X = 29.1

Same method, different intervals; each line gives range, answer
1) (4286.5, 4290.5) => 24.1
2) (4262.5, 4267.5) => 27.5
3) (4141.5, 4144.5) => 28.1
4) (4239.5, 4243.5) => 27.8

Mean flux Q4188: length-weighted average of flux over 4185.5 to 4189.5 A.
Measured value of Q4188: 26.6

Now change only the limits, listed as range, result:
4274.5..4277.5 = 27.1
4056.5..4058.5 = 27.8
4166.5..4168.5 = 28.6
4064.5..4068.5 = 27.3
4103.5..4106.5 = 24.5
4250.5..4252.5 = 28.2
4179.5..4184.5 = 29.2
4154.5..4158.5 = 27.7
